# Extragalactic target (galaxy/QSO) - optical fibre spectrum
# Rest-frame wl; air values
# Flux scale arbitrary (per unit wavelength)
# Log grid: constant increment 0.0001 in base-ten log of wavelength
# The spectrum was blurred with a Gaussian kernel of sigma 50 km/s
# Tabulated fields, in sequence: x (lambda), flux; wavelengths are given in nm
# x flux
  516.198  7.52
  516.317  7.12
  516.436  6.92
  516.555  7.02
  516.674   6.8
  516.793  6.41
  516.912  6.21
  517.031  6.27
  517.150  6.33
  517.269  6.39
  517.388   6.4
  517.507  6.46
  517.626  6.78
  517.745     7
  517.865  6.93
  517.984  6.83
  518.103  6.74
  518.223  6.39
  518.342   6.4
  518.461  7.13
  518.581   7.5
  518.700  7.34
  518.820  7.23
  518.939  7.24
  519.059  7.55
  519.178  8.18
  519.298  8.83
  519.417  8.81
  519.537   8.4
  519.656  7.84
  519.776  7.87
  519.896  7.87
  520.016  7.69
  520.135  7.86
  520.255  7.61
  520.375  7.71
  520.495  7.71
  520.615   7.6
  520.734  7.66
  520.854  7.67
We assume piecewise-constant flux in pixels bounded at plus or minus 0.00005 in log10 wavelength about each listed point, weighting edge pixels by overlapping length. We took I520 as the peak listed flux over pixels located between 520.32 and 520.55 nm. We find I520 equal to 7.71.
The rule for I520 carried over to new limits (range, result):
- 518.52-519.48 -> 8.83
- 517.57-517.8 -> 7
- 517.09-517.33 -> 6.39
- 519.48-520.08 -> 8.4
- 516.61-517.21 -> 6.8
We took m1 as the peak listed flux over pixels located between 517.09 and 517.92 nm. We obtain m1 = 7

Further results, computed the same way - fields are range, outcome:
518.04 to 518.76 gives 7.5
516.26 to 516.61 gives 7.12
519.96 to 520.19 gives 7.86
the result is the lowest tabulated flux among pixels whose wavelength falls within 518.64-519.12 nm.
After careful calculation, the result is 7.23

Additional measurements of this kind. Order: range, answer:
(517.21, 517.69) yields 6.39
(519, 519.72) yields 7.55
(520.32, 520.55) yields 7.71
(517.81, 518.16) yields 6.74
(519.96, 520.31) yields 7.61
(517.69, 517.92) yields 6.93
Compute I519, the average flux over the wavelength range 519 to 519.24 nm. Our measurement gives 7.88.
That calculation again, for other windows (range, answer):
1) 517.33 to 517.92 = 6.71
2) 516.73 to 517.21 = 6.31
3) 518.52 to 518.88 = 7.35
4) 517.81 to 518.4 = 6.66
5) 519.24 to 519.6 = 8.69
